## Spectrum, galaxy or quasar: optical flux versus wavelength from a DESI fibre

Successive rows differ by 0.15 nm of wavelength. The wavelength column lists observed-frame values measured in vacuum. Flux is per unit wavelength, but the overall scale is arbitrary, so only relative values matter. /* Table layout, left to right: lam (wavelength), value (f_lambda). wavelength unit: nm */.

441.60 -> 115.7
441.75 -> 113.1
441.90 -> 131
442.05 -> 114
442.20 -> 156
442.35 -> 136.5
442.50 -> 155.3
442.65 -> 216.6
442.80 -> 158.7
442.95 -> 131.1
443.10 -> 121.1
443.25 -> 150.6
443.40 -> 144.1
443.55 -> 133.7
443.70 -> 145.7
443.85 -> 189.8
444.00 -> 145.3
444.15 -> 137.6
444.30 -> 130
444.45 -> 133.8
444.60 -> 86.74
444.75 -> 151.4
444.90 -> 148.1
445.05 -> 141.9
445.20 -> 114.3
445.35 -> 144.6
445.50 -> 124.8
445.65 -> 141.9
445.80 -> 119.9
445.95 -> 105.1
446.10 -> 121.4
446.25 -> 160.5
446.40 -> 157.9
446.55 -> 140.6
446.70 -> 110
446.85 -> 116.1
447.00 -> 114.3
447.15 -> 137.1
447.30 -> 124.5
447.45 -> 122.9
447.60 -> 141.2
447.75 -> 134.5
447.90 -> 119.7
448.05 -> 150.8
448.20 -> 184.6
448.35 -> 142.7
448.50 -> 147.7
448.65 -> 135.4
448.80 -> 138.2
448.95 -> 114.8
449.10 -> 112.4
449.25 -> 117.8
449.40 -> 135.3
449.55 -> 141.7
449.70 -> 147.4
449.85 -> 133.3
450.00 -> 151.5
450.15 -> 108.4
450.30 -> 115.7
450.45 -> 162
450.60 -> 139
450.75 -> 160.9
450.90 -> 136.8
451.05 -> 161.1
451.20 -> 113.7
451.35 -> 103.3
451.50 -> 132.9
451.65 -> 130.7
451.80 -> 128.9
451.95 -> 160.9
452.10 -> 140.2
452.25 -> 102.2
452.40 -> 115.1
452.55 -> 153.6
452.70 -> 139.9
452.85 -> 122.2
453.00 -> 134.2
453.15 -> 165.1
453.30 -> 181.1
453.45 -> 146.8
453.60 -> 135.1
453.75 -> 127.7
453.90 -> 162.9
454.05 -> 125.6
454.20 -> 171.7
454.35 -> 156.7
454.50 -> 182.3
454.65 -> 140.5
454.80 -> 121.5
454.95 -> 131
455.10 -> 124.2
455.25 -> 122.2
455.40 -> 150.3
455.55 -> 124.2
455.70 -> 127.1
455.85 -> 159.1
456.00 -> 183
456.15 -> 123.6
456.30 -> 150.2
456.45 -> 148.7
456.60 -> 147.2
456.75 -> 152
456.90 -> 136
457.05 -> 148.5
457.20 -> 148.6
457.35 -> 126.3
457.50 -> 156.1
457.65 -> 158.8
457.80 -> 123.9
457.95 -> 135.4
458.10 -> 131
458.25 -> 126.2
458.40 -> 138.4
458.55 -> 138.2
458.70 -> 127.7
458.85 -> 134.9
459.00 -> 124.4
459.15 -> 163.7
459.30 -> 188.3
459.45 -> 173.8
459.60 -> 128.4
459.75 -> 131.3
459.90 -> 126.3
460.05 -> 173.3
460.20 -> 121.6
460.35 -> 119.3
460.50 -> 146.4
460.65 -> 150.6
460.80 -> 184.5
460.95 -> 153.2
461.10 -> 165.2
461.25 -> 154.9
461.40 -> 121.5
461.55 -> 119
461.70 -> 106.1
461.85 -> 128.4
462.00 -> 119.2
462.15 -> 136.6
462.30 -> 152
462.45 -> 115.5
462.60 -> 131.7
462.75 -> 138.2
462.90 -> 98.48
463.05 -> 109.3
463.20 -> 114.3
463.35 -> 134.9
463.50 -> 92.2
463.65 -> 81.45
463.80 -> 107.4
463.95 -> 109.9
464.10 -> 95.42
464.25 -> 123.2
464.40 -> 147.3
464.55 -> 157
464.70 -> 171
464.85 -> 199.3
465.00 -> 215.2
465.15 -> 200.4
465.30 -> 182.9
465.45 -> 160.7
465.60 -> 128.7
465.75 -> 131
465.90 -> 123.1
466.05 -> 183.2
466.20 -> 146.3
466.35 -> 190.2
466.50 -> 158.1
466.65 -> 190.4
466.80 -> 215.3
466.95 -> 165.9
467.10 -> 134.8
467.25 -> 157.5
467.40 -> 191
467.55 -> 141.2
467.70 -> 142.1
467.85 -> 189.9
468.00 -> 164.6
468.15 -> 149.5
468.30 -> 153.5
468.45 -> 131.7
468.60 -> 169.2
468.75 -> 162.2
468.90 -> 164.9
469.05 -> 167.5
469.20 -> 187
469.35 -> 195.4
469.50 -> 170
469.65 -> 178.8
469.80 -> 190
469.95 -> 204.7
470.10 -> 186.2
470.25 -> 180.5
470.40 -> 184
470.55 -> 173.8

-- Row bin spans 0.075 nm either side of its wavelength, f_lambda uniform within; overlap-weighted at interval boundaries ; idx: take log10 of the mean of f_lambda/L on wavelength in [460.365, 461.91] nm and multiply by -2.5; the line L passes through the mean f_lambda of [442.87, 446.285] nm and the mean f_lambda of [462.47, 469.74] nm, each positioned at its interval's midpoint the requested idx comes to 0.05 mag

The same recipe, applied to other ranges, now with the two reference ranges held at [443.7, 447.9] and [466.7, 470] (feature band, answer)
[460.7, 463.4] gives 0.198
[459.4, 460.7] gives 0.114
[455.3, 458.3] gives 0.059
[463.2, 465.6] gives 0.138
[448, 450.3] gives 0.015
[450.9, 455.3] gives 0.044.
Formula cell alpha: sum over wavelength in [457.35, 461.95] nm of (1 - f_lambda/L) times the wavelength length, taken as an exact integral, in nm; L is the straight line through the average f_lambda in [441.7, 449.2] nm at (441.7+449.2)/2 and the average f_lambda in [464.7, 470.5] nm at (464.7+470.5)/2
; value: 0.50 nm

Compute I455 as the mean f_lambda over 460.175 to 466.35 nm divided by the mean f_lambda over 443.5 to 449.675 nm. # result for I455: 1.03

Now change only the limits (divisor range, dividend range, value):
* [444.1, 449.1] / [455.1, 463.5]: 1.04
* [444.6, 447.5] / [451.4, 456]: 1.08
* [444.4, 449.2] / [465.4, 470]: 1.25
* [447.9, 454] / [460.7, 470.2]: 1.10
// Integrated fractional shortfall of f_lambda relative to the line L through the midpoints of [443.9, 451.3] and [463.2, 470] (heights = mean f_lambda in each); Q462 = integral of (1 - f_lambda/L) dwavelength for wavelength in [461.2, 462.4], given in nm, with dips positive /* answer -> 0.18 nm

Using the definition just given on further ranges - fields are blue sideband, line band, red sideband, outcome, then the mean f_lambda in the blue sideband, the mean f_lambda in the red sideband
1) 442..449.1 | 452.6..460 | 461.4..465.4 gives -0.429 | 138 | 134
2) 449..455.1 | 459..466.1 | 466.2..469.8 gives 0.791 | 138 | 168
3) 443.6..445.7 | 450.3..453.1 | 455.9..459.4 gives 0.125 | 138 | 144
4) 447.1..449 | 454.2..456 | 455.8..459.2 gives -0.021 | 138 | 142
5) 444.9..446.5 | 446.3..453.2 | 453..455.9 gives 0.206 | 134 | 145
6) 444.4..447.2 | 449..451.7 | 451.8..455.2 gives 0.075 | 130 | 142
